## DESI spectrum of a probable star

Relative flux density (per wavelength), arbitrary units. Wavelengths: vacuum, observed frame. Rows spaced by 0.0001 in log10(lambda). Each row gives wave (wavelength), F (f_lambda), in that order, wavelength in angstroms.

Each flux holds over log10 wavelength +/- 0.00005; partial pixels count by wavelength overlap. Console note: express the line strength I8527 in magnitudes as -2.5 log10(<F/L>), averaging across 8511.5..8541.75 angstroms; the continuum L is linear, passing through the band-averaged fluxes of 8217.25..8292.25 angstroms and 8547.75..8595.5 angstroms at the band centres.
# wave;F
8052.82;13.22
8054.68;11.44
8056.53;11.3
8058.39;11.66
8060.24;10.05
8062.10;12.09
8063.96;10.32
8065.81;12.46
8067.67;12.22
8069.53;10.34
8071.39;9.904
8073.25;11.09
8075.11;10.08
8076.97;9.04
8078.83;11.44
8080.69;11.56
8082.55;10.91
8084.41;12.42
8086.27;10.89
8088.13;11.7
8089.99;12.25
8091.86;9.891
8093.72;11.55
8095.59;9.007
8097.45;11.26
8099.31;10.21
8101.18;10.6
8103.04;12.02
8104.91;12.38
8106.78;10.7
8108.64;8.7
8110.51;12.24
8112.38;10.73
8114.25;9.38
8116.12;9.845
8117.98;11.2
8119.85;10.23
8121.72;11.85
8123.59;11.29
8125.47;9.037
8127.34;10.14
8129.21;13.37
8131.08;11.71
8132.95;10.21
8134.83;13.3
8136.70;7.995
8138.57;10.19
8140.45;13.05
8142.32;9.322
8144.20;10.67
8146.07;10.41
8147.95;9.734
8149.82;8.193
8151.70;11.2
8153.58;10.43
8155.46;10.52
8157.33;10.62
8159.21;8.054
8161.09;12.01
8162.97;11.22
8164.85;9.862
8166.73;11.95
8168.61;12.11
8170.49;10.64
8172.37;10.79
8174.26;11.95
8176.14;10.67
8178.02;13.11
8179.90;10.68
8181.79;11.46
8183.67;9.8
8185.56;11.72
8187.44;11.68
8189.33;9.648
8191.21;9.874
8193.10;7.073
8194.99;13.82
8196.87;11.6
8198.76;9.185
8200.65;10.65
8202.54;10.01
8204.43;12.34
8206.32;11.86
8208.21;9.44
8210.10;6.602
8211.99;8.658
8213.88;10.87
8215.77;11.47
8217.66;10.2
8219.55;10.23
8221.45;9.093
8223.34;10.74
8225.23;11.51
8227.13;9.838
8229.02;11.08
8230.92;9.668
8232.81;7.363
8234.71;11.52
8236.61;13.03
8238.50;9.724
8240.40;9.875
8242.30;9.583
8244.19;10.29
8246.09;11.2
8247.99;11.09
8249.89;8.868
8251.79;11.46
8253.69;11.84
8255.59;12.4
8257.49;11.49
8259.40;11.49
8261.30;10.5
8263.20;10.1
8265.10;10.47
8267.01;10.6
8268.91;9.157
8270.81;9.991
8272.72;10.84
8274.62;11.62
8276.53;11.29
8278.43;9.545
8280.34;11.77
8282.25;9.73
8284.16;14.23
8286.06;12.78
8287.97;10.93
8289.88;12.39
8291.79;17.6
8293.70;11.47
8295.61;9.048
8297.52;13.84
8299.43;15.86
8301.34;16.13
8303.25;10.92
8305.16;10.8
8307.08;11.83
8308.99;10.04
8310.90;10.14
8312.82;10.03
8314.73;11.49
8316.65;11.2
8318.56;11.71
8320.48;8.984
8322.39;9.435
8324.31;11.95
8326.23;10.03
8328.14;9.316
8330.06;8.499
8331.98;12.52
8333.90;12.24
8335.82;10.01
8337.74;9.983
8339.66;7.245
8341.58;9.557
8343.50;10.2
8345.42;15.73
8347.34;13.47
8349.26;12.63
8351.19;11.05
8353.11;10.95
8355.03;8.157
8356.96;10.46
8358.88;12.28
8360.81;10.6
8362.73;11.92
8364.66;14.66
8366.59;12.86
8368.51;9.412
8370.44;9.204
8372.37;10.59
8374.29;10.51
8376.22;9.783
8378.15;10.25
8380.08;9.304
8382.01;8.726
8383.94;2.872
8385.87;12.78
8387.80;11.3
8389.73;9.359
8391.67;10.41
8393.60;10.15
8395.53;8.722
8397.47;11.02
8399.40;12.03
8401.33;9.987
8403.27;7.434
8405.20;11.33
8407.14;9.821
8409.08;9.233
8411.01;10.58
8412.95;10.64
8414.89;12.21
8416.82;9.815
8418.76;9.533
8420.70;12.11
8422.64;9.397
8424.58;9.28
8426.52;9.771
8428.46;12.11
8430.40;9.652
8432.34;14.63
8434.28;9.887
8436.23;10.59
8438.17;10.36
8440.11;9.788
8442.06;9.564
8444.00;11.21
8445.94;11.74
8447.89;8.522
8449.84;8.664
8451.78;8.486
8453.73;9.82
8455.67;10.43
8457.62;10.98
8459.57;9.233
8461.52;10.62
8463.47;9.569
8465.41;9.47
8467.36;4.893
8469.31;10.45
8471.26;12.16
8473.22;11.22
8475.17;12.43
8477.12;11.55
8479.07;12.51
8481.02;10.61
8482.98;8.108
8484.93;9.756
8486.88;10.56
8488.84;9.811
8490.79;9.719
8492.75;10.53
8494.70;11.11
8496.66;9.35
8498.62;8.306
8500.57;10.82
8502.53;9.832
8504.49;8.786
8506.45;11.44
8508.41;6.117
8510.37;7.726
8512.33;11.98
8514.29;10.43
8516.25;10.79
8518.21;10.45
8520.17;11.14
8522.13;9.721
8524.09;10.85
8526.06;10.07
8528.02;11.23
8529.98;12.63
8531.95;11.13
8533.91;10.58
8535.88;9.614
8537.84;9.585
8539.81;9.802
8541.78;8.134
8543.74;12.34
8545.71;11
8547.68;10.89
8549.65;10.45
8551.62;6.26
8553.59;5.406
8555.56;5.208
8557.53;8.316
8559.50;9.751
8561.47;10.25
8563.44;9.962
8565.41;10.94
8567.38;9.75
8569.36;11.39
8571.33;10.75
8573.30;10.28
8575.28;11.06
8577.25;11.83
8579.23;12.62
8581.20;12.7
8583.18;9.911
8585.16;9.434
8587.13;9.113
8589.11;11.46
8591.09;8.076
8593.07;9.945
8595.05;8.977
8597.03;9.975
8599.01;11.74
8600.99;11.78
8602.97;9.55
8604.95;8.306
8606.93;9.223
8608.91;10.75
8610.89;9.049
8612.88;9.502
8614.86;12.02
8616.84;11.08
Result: -0.07 mag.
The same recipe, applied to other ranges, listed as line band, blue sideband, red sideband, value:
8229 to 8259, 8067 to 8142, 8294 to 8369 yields 0.044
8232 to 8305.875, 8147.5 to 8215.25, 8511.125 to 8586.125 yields -0.088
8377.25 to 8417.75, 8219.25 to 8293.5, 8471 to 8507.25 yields 0.076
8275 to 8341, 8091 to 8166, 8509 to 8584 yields -0.089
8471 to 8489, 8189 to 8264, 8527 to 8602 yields -0.069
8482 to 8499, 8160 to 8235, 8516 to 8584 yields 0.056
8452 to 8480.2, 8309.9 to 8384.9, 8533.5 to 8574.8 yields -0.040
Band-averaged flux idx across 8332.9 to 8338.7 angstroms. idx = 10.8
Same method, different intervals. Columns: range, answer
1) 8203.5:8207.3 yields 12.1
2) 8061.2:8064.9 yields 11.2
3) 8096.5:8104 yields 11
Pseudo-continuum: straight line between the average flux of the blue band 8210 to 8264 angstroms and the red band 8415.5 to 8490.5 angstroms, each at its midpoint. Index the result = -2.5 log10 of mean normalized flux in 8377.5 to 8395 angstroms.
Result 0.10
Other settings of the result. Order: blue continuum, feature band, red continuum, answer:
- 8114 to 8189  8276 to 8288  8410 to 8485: -0.09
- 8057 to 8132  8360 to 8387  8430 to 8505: 0.01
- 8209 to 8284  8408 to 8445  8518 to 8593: -0.03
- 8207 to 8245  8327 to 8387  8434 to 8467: -0.07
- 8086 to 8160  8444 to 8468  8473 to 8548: 0.09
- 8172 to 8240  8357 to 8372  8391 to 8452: -0.11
